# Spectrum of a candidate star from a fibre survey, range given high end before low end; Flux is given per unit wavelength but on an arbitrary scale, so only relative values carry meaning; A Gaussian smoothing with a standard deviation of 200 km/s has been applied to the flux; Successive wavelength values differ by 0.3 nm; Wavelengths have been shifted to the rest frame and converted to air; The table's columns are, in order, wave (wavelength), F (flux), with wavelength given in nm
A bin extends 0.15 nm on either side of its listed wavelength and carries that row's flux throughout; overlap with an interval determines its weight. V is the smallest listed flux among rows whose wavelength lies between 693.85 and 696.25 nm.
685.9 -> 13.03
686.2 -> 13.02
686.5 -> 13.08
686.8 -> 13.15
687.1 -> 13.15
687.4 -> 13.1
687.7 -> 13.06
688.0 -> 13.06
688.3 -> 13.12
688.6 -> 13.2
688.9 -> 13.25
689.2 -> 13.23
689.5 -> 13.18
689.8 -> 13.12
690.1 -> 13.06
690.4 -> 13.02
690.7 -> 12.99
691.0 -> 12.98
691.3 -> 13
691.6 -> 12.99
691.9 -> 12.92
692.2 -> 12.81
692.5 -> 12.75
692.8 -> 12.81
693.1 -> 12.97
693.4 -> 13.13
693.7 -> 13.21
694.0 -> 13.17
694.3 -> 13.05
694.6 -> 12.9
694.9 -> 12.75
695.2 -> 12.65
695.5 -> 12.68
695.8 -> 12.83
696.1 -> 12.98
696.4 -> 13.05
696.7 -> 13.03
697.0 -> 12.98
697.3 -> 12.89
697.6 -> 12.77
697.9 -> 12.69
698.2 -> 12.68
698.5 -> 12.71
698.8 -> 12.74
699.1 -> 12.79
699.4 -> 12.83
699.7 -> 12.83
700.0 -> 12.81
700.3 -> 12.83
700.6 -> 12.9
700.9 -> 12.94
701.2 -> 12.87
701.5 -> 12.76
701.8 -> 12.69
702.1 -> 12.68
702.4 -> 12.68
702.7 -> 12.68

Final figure 12.65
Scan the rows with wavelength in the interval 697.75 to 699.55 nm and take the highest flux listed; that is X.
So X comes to 12.83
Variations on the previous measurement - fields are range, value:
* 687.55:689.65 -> 13.25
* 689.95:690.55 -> 13.06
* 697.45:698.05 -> 12.77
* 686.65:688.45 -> 13.15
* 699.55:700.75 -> 12.9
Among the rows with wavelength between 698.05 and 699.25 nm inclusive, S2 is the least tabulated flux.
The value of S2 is 12.68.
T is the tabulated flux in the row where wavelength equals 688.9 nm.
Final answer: 13.25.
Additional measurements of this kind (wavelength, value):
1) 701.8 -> 12.69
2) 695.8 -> 12.83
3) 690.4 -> 13.02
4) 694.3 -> 13.05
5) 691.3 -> 13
